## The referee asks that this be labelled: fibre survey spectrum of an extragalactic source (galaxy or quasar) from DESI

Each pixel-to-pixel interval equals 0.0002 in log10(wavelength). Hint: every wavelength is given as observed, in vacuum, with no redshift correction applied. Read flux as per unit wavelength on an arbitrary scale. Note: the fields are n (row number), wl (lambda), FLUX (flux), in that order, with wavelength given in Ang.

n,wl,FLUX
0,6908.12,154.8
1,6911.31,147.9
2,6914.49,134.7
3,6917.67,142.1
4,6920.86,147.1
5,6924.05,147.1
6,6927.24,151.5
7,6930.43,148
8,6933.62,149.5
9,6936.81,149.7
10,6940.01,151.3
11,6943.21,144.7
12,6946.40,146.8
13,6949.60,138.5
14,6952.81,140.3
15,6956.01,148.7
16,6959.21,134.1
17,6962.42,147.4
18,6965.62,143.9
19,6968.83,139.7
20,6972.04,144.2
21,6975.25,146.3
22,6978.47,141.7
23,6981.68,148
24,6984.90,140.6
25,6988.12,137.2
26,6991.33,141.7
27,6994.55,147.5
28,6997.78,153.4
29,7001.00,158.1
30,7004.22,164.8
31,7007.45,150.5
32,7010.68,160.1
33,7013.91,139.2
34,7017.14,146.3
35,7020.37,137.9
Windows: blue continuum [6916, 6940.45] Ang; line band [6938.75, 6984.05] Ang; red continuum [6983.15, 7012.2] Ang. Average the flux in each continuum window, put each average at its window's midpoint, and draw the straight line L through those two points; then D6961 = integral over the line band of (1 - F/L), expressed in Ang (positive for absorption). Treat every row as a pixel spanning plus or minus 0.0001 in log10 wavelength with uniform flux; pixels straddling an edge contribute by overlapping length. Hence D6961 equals 1.6 Ang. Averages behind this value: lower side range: 148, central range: 144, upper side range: 150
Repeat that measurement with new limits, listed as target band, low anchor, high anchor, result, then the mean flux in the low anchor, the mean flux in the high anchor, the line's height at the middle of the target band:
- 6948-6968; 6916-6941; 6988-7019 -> 0.94 Ang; 148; 150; 149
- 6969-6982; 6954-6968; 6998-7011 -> 0.34 Ang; 143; 158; 148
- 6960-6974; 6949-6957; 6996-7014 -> 0.25 Ang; 142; 156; 146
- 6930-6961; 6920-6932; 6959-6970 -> 0.06 Ang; 148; 142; 145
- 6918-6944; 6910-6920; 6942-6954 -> -1.14 Ang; 142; 143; 142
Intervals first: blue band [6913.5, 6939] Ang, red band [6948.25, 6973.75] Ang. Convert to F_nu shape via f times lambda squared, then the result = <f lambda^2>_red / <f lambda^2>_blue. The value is 0.98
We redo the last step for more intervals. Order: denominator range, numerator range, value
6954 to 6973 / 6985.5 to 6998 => 1.01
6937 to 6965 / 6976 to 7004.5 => 1.03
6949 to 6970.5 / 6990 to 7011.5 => 1.10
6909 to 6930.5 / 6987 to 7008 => 1.06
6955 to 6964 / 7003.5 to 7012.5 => 1.11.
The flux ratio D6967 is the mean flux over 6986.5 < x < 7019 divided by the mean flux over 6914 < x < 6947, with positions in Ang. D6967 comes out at 1.02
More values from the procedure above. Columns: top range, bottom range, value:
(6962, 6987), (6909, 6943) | 0.98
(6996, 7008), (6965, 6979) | 1.10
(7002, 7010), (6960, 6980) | 1.10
